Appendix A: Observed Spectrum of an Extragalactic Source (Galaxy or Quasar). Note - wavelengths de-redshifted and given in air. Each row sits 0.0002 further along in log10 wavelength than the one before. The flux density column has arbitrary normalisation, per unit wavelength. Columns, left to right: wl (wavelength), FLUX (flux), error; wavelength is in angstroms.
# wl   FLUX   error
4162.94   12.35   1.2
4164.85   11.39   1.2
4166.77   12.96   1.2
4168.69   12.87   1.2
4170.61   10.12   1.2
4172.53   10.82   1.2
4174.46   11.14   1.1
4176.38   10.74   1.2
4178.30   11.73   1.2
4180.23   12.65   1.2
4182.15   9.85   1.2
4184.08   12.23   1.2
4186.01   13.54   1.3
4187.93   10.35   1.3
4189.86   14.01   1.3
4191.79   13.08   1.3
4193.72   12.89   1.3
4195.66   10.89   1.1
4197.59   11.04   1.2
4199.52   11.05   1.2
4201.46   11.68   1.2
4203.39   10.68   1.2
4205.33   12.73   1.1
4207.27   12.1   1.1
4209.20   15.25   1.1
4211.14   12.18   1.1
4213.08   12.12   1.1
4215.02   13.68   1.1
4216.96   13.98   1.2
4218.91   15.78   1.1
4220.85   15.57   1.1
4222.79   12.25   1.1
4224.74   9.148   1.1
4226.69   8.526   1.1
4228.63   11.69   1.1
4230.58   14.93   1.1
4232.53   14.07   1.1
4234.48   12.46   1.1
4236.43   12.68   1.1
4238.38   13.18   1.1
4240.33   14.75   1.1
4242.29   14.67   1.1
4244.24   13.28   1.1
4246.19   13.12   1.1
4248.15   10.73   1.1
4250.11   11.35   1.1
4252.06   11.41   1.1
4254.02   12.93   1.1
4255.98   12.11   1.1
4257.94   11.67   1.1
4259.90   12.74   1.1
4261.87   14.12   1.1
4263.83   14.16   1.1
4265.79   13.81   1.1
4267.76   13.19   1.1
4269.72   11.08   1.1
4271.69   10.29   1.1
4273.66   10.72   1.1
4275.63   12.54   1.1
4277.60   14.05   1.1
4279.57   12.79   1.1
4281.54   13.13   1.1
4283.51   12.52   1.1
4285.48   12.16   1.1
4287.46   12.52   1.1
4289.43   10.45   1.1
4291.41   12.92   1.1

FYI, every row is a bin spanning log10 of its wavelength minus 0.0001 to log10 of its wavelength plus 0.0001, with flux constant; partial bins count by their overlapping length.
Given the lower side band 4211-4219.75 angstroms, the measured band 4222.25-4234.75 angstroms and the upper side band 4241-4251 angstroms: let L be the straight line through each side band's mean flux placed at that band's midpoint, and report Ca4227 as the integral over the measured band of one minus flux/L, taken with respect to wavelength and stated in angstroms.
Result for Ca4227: 1.3 angstroms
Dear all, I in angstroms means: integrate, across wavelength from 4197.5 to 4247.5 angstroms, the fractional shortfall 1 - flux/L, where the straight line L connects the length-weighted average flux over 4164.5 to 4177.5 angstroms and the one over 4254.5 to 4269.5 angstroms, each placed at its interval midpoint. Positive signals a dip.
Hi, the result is -2.0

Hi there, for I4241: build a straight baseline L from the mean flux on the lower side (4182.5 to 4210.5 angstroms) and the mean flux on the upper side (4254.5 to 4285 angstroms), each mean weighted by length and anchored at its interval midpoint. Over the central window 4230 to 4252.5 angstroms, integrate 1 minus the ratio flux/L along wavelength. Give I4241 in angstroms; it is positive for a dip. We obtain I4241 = -1.1 angstroms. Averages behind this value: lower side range 12.2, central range 13.1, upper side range 12.6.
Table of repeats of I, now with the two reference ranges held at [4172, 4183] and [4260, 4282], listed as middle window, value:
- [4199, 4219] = -1.8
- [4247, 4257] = 0.5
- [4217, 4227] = -0.6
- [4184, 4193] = -1.1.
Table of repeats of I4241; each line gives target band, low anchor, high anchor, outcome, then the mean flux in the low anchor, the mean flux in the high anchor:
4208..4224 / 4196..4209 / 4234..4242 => -1.78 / 11.7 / 13.4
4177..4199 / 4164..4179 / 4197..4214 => -0.38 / 11.5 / 12.1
